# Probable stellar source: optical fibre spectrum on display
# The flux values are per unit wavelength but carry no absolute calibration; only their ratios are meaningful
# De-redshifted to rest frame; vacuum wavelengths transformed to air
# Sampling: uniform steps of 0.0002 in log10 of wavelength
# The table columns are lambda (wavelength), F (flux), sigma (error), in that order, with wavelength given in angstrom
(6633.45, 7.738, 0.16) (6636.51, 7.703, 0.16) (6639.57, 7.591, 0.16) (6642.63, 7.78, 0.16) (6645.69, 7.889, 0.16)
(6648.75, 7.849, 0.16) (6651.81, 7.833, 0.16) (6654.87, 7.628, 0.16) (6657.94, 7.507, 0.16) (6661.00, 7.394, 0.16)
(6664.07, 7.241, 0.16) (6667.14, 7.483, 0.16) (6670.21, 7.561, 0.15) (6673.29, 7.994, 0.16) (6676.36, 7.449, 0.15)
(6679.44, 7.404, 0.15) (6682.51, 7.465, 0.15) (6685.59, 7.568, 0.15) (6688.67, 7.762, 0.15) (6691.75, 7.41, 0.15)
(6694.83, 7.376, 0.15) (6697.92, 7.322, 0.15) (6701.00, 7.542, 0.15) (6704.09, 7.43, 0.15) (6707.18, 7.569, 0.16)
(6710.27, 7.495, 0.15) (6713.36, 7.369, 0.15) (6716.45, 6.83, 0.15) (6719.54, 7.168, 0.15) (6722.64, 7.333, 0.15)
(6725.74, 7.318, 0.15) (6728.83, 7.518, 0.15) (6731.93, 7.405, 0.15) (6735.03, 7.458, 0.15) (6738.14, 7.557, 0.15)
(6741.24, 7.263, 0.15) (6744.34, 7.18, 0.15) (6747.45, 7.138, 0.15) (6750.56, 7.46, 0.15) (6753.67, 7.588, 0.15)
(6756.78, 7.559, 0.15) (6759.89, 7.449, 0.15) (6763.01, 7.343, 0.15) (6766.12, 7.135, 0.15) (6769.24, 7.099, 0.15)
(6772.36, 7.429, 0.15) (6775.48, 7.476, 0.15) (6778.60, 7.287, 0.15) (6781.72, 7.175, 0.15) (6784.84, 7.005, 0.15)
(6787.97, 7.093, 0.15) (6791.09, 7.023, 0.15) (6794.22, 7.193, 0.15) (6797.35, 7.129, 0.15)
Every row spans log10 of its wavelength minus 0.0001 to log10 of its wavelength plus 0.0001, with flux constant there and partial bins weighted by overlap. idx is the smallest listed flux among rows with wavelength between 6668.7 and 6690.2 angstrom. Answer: 7.404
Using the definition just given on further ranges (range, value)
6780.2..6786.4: 7.005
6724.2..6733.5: 7.318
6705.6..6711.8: 7.495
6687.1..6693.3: 7.41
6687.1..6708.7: 7.322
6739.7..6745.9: 7.18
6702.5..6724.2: 6.83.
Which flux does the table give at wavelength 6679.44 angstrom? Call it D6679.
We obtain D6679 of 7.404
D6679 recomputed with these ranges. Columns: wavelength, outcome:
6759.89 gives 7.449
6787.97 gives 7.093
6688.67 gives 7.762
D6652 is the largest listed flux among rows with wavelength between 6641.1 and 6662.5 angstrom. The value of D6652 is 7.889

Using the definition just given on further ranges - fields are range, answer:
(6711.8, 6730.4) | 7.518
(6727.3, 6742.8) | 7.557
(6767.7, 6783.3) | 7.476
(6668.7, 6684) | 7.994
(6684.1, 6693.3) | 7.762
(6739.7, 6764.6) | 7.588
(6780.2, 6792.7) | 7.175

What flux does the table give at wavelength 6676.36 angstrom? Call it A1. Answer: 7.449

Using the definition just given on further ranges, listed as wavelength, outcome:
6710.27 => 7.495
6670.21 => 7.561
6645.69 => 7.889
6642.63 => 7.78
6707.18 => 7.569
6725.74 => 7.318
